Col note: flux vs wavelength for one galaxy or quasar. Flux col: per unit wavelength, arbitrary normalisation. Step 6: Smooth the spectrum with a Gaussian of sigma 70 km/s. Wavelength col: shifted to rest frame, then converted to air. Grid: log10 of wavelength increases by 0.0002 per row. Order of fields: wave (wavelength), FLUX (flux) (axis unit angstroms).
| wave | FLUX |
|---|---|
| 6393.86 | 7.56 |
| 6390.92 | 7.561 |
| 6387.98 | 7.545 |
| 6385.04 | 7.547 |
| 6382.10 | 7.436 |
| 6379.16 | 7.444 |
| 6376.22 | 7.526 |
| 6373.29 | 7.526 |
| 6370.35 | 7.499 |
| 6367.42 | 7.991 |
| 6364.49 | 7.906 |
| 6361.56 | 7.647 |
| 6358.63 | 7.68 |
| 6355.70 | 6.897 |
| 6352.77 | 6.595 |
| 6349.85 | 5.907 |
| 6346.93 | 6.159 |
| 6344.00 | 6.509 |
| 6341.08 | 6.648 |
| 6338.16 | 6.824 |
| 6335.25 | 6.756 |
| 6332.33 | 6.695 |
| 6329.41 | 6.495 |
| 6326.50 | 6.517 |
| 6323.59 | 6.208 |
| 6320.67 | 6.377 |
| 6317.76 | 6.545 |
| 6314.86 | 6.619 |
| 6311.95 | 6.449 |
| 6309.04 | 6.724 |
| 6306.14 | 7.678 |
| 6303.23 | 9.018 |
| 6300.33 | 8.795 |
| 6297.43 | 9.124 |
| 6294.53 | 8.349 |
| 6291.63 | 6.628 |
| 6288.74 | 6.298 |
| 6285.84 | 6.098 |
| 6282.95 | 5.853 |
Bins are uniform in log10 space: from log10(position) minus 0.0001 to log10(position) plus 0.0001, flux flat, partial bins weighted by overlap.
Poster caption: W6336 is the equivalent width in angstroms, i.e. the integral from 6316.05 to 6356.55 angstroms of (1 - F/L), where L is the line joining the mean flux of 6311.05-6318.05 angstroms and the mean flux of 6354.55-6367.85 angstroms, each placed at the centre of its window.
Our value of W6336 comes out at 3.1 angstroms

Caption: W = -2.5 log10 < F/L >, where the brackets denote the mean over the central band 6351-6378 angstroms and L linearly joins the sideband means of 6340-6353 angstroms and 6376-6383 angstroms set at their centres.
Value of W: -0.08 mag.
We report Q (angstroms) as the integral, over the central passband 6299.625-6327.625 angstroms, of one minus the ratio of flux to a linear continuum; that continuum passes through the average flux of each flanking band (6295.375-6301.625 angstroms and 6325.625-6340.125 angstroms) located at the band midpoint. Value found 3.1 angstroms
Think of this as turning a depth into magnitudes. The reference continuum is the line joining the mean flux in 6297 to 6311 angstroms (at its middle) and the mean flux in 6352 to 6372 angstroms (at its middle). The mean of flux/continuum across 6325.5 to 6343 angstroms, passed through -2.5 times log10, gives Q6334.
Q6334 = 0.17 mag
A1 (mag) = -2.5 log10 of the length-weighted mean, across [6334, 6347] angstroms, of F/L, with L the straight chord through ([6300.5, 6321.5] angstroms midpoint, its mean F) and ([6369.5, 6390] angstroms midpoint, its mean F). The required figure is 0.11 mag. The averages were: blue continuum 7.19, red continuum 7.5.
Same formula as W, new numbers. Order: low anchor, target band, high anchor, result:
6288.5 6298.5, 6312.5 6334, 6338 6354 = 0.076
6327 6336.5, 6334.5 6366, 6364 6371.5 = 0.056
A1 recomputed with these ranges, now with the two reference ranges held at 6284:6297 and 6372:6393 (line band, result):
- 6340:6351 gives 0.16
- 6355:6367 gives -0.03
